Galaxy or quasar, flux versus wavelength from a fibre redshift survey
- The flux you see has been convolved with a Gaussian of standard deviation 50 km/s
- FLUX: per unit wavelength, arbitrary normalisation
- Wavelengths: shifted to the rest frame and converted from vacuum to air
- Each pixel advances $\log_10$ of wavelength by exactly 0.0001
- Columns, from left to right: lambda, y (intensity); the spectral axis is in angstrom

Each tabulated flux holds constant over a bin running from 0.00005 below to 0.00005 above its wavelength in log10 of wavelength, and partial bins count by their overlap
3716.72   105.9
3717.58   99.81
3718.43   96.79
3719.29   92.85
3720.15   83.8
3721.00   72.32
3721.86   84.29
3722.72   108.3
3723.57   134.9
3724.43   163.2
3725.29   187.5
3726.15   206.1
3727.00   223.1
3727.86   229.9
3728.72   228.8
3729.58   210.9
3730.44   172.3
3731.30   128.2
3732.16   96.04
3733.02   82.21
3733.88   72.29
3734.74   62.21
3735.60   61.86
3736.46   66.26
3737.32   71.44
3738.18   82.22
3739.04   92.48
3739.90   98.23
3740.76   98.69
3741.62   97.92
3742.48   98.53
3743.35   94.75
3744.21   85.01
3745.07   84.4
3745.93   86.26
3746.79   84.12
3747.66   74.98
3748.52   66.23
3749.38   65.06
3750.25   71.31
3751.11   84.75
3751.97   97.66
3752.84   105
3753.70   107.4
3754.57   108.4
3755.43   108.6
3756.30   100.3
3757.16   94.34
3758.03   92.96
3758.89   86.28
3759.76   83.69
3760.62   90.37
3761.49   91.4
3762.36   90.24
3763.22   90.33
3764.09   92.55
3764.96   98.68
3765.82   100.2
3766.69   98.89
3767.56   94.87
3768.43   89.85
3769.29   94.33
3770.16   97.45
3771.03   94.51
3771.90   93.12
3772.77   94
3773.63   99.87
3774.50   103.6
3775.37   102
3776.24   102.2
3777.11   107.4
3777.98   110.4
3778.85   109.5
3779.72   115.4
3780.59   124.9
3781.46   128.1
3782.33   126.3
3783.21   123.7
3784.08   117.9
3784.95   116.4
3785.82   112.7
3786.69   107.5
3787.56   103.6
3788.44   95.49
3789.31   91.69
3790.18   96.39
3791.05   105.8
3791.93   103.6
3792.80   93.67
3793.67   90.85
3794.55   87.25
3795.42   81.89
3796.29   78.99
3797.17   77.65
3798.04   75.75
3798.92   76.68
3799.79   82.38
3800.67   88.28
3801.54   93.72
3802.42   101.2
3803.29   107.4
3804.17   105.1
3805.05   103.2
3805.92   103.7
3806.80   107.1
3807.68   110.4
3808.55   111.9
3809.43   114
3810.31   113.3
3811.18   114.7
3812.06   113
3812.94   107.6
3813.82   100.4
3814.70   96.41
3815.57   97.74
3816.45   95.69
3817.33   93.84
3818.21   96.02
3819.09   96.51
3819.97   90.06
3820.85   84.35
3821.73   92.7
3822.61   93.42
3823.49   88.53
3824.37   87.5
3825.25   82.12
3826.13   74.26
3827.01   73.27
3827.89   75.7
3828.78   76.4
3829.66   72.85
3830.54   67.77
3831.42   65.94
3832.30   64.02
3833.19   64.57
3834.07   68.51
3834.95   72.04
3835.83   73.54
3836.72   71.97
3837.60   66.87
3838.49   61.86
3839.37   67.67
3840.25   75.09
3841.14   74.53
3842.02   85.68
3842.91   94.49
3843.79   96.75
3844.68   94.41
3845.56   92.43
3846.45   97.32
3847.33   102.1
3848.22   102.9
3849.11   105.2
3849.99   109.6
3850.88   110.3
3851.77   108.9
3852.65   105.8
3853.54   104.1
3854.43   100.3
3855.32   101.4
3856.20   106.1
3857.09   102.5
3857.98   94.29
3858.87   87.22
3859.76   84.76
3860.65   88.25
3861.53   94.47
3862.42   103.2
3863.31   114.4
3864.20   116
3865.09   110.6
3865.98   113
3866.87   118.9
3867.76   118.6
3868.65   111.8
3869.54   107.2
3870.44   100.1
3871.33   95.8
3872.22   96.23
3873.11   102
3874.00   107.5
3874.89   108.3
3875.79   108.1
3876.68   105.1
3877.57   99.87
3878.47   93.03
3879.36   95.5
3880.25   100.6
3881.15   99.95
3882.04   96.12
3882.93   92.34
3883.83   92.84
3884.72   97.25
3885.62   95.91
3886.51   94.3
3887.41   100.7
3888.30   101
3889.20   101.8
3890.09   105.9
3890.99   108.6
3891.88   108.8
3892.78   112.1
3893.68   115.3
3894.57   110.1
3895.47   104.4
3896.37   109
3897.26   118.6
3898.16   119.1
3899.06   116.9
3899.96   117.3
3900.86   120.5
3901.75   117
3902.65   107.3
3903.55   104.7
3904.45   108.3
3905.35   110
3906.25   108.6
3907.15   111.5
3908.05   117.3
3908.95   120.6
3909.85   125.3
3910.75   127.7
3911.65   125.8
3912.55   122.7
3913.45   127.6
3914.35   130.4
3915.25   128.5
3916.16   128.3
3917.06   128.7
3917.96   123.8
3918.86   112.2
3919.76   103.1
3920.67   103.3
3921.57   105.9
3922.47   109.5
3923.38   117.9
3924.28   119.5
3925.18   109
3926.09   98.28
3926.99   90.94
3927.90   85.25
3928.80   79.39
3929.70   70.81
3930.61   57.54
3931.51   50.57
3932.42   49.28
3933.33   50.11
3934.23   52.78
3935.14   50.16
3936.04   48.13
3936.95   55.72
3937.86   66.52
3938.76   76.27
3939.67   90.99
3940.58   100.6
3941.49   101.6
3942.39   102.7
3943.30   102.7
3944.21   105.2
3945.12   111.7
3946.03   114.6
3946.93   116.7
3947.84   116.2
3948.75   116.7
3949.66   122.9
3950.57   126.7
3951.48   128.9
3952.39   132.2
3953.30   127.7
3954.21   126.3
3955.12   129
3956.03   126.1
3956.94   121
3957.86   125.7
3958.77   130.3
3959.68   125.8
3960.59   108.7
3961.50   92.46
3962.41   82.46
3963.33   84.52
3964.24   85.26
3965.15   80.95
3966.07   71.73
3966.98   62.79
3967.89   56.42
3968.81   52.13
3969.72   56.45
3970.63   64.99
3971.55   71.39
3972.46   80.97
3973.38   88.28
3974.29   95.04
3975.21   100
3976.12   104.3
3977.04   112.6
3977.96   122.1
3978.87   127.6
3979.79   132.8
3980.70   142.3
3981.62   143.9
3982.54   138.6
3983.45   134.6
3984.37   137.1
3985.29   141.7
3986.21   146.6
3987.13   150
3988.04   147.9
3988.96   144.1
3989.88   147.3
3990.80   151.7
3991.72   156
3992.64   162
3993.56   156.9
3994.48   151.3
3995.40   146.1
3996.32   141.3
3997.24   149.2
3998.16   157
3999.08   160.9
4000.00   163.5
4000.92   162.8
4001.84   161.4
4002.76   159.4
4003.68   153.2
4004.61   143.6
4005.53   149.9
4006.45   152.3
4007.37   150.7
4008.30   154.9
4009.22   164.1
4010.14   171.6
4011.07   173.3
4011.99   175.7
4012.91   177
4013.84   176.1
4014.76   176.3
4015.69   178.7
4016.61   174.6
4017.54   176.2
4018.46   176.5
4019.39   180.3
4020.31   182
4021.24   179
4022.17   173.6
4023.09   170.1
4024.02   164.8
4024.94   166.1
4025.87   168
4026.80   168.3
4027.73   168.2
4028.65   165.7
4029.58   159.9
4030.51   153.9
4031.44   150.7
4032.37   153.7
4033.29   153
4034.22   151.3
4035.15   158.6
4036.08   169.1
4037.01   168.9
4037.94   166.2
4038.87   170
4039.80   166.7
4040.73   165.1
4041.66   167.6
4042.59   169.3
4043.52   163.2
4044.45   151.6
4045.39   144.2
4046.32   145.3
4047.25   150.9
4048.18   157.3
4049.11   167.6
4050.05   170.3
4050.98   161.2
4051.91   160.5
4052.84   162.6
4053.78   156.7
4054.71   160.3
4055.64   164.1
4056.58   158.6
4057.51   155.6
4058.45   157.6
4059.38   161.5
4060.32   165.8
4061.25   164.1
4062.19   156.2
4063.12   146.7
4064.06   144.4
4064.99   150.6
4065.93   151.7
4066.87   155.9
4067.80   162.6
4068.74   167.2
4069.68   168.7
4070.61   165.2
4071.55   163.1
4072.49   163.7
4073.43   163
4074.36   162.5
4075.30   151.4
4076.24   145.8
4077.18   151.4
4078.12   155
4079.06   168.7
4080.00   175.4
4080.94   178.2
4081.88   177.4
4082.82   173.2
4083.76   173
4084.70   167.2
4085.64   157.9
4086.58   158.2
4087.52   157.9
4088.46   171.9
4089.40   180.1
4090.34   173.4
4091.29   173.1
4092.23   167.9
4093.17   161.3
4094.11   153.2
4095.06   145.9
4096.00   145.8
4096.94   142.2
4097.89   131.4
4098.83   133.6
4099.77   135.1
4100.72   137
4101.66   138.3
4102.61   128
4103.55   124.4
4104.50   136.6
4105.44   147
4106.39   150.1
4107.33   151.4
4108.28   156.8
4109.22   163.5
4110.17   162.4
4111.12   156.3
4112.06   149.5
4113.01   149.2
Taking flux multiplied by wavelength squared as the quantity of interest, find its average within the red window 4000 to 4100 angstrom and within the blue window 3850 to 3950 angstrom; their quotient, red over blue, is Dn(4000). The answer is 1.70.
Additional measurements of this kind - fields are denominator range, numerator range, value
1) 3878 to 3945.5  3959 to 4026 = 1.42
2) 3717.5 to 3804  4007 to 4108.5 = 1.81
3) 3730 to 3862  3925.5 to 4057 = 1.57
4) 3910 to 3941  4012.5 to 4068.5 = 1.84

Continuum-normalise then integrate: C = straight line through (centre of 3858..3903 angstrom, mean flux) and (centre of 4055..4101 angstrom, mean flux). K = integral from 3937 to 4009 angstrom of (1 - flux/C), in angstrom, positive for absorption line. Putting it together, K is 5.5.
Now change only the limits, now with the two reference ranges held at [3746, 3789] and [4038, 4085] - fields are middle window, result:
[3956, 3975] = 7.10 angstrom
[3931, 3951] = 7.12 angstrom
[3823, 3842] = 6.68 angstrom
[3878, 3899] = 3.56 angstrom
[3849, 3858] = 0.94 angstrom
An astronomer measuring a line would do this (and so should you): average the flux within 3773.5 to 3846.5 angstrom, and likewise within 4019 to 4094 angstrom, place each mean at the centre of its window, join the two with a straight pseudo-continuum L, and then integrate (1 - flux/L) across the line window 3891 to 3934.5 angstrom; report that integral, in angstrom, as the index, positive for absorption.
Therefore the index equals 5.6 angstrom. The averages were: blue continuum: 93.5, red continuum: 163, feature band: 106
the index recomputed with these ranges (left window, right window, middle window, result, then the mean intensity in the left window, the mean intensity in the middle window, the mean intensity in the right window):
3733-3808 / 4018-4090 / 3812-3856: 8.9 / 94.9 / 87.8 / 163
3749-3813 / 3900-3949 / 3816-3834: 3.3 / 99.5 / 81.5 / 101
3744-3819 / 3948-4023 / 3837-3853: 2.6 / 98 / 91.5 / 134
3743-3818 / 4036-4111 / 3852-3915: 6.3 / 97.9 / 107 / 158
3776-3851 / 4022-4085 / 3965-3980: 5.7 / 93.9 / 86.5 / 161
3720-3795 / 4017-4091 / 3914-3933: 5.2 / 106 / 99.6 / 163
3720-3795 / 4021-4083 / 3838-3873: 7.2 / 106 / 98.8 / 161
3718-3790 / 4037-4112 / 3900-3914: 1.5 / 106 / 117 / 158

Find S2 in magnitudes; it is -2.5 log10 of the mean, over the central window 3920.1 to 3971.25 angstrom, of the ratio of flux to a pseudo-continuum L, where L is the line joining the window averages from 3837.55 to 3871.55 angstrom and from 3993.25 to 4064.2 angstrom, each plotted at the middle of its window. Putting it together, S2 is 0.37 mag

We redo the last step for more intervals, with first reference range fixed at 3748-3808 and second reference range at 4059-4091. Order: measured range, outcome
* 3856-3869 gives 0.12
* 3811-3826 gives 0.12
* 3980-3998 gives -0.02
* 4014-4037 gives -0.11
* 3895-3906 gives 0.11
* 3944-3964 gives 0.17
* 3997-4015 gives -0.10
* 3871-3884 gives 0.20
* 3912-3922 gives 0.07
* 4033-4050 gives -0.04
